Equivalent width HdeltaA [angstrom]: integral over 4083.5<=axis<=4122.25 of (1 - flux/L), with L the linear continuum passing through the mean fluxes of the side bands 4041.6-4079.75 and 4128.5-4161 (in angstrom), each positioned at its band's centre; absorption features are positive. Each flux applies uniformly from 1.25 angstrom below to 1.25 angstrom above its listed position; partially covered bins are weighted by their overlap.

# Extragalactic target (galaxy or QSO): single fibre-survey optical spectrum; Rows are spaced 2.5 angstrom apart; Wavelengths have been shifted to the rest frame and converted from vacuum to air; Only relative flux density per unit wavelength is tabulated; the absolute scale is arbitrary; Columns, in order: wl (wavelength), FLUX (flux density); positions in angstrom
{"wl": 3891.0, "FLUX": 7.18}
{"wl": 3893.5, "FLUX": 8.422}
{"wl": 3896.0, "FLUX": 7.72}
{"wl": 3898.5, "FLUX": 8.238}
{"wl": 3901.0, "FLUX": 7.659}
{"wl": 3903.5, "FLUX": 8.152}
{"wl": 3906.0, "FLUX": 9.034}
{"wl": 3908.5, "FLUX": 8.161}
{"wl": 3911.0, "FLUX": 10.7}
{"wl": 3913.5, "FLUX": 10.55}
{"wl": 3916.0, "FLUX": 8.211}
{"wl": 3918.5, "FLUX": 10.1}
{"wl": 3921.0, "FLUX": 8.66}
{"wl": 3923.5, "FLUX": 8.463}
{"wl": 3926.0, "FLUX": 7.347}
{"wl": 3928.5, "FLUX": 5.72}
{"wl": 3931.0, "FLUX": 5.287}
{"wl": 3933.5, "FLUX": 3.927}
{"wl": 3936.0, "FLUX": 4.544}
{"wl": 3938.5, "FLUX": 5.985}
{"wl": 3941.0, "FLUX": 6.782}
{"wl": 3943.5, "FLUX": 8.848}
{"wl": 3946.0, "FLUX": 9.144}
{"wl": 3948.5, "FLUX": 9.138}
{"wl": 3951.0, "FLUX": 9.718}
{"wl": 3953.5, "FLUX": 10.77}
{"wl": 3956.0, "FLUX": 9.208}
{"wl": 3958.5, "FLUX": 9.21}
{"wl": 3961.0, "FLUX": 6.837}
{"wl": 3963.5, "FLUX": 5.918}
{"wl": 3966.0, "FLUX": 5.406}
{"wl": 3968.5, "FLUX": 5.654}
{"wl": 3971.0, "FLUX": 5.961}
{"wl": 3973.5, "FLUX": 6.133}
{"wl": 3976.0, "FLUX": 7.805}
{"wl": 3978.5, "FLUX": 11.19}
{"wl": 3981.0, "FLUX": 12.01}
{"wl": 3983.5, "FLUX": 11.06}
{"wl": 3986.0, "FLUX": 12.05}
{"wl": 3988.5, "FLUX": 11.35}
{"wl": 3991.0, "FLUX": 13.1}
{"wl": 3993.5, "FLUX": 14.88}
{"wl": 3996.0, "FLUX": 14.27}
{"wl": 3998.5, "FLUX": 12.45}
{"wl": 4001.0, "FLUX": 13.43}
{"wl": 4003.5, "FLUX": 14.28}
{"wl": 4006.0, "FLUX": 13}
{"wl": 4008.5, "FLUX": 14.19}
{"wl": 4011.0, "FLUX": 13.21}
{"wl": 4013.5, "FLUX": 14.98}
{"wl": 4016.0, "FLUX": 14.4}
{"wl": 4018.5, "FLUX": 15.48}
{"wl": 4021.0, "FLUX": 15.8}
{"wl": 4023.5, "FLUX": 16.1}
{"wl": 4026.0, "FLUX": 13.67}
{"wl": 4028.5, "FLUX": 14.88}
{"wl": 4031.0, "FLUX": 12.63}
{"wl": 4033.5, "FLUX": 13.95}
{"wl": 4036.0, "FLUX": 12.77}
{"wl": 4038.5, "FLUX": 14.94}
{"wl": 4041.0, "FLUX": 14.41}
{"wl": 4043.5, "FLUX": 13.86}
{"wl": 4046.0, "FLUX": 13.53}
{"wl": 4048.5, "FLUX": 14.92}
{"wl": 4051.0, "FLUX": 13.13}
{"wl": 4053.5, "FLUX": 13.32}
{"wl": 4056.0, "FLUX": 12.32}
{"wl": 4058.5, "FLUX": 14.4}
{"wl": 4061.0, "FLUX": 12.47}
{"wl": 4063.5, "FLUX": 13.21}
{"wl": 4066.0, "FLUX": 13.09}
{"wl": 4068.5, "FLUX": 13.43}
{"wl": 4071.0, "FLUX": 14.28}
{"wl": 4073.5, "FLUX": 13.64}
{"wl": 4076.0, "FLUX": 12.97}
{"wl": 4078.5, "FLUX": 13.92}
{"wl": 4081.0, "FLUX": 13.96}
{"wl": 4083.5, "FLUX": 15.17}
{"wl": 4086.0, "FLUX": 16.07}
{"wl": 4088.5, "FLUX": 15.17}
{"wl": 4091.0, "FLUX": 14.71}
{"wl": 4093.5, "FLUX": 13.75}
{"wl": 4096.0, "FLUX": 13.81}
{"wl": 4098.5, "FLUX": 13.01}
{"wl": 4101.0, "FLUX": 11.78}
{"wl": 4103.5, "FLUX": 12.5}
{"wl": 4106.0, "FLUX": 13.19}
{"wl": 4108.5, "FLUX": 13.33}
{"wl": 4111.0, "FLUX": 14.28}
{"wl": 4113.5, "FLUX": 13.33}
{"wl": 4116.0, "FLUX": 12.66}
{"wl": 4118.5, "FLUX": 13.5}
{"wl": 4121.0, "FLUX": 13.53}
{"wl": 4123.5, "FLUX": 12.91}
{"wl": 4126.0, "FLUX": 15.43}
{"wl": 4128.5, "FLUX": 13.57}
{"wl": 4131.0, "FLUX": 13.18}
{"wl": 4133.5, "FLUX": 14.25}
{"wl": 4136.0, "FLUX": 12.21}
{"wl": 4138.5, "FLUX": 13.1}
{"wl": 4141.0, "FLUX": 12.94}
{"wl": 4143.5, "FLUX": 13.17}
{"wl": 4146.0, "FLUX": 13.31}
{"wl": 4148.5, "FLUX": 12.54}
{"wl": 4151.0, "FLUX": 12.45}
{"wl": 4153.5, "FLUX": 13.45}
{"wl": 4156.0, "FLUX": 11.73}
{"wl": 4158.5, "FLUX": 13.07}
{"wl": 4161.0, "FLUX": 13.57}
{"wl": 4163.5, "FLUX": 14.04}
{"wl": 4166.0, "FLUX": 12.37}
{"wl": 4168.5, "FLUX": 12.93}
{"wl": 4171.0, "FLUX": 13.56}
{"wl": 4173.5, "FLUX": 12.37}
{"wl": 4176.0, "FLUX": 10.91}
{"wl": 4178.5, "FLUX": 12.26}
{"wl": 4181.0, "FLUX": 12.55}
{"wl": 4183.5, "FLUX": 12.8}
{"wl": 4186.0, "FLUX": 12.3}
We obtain -1.3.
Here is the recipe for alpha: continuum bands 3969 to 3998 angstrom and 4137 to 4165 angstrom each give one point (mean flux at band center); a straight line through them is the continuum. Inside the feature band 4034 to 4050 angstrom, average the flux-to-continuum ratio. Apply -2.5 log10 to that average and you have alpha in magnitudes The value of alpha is -0.21 mag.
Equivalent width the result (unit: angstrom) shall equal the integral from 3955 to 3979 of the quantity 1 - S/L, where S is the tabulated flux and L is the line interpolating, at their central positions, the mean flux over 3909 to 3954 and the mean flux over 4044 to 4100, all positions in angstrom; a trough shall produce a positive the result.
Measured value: 5.7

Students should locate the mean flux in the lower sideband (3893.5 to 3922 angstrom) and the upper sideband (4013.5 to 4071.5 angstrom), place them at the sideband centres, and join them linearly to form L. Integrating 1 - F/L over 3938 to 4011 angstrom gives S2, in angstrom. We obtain 8.9 angstrom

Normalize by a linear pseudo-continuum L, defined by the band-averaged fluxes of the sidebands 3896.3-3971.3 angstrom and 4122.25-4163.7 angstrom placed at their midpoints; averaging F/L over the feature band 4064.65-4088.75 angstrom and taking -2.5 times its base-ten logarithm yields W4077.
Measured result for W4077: -0.22 mag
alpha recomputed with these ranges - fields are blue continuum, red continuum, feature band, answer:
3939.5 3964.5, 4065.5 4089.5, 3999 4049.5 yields -0.20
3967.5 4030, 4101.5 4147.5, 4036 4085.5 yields -0.07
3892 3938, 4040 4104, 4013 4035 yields -0.22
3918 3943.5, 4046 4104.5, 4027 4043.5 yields -0.18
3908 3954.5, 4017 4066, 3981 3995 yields -0.13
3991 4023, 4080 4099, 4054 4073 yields 0.09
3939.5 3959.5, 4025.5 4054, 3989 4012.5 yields -0.16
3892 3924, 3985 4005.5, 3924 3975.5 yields 0.46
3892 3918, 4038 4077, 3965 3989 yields 0.25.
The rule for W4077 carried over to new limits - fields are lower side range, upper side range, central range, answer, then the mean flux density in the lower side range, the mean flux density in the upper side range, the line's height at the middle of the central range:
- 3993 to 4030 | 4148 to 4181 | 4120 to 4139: -0.04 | 14.3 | 12.7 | 13.1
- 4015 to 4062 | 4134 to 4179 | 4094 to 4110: 0.03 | 14.1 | 12.8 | 13.4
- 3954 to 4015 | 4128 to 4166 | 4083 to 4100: -0.18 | 10.7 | 13.1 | 12.3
